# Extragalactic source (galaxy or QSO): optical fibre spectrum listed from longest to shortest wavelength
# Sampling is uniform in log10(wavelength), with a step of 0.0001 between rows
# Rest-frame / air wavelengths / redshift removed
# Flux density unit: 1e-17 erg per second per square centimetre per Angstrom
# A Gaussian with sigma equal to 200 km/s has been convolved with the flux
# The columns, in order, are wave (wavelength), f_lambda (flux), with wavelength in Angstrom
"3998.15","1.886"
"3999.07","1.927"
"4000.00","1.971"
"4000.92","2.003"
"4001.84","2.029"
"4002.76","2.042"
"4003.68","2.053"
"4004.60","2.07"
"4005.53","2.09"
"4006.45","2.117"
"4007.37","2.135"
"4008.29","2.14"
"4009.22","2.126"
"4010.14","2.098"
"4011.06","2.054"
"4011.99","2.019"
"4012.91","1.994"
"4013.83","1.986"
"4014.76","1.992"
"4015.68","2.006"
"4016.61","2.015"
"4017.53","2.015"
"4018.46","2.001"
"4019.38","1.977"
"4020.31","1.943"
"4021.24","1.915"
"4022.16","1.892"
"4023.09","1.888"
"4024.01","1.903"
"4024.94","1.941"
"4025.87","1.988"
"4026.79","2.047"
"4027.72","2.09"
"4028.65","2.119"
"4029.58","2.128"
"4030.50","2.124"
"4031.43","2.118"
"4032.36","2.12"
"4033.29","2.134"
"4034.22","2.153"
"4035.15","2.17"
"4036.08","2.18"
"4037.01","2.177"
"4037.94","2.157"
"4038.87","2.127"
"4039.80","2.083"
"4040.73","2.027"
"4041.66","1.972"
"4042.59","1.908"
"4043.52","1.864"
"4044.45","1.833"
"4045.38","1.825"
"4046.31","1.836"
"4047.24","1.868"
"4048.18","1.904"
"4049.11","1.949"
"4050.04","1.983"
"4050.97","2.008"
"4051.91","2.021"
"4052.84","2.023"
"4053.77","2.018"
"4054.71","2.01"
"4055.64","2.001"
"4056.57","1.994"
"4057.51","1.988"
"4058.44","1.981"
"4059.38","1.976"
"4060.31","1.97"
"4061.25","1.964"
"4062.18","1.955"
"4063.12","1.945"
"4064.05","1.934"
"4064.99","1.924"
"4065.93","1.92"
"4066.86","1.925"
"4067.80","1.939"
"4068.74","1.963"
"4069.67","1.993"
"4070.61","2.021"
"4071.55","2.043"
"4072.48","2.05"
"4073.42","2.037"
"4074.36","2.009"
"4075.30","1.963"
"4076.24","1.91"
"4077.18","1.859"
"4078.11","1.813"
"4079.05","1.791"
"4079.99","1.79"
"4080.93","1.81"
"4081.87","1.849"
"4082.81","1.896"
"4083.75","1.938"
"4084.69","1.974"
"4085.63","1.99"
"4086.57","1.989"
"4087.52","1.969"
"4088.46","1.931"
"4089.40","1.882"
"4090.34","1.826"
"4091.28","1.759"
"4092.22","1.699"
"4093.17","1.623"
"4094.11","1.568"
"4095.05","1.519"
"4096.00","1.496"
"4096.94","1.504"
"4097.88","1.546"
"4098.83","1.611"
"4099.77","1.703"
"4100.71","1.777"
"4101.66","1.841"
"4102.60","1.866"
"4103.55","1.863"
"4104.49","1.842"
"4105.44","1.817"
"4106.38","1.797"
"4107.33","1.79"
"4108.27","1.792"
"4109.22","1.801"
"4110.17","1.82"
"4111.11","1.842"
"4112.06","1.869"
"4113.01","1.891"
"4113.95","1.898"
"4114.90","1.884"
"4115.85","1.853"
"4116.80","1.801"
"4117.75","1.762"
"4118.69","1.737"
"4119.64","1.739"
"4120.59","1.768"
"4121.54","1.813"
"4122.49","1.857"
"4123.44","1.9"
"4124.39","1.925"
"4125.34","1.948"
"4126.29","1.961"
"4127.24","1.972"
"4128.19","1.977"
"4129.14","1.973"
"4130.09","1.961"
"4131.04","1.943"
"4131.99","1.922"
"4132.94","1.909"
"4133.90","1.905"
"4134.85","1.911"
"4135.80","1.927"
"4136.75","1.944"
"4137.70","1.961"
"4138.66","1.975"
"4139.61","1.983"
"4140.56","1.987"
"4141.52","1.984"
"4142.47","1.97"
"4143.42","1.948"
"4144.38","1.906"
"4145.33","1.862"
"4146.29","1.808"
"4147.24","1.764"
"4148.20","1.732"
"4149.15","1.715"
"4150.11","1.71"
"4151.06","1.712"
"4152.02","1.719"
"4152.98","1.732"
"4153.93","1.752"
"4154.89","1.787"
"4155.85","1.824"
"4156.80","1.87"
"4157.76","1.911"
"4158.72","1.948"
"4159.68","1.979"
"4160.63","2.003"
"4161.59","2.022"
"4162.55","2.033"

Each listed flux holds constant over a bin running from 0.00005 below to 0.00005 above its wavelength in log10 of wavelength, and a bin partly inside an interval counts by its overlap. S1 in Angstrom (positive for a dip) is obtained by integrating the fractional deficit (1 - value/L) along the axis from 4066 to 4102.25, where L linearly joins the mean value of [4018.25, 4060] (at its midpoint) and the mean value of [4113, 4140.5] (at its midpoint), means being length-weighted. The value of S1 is 2.1 Angstrom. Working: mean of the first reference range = 2.01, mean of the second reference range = 1.9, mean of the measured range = 1.84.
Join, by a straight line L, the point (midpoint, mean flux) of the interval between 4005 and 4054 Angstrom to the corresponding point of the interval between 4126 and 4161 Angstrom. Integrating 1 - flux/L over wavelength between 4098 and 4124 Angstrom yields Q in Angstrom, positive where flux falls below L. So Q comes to 1.6 Angstrom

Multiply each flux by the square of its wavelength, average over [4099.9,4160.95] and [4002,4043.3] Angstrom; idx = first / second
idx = 0.96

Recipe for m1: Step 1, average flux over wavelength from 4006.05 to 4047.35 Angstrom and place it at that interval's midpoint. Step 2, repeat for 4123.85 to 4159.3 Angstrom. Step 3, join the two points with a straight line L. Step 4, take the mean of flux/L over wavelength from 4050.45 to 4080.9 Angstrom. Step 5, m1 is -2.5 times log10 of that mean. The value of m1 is 0.01 mag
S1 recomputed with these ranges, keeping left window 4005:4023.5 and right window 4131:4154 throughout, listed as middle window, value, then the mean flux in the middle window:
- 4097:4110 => 1.0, 1.77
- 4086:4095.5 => 0.7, 1.78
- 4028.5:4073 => -0.7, 2.01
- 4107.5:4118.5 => 0.4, 1.83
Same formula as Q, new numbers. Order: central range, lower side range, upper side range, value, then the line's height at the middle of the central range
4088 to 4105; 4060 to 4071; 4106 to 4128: 1.6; 1.89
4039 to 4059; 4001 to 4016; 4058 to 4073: 0.4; 2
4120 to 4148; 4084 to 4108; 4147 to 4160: -2.1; 1.79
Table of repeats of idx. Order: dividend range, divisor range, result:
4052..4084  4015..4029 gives 1.01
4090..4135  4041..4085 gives 0.95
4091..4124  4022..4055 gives 0.90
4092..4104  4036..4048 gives 0.86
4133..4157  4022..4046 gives 0.96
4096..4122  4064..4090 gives 0.94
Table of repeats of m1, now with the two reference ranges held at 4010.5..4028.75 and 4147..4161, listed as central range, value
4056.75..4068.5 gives -0.012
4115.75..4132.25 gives -0.017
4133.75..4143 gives -0.073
